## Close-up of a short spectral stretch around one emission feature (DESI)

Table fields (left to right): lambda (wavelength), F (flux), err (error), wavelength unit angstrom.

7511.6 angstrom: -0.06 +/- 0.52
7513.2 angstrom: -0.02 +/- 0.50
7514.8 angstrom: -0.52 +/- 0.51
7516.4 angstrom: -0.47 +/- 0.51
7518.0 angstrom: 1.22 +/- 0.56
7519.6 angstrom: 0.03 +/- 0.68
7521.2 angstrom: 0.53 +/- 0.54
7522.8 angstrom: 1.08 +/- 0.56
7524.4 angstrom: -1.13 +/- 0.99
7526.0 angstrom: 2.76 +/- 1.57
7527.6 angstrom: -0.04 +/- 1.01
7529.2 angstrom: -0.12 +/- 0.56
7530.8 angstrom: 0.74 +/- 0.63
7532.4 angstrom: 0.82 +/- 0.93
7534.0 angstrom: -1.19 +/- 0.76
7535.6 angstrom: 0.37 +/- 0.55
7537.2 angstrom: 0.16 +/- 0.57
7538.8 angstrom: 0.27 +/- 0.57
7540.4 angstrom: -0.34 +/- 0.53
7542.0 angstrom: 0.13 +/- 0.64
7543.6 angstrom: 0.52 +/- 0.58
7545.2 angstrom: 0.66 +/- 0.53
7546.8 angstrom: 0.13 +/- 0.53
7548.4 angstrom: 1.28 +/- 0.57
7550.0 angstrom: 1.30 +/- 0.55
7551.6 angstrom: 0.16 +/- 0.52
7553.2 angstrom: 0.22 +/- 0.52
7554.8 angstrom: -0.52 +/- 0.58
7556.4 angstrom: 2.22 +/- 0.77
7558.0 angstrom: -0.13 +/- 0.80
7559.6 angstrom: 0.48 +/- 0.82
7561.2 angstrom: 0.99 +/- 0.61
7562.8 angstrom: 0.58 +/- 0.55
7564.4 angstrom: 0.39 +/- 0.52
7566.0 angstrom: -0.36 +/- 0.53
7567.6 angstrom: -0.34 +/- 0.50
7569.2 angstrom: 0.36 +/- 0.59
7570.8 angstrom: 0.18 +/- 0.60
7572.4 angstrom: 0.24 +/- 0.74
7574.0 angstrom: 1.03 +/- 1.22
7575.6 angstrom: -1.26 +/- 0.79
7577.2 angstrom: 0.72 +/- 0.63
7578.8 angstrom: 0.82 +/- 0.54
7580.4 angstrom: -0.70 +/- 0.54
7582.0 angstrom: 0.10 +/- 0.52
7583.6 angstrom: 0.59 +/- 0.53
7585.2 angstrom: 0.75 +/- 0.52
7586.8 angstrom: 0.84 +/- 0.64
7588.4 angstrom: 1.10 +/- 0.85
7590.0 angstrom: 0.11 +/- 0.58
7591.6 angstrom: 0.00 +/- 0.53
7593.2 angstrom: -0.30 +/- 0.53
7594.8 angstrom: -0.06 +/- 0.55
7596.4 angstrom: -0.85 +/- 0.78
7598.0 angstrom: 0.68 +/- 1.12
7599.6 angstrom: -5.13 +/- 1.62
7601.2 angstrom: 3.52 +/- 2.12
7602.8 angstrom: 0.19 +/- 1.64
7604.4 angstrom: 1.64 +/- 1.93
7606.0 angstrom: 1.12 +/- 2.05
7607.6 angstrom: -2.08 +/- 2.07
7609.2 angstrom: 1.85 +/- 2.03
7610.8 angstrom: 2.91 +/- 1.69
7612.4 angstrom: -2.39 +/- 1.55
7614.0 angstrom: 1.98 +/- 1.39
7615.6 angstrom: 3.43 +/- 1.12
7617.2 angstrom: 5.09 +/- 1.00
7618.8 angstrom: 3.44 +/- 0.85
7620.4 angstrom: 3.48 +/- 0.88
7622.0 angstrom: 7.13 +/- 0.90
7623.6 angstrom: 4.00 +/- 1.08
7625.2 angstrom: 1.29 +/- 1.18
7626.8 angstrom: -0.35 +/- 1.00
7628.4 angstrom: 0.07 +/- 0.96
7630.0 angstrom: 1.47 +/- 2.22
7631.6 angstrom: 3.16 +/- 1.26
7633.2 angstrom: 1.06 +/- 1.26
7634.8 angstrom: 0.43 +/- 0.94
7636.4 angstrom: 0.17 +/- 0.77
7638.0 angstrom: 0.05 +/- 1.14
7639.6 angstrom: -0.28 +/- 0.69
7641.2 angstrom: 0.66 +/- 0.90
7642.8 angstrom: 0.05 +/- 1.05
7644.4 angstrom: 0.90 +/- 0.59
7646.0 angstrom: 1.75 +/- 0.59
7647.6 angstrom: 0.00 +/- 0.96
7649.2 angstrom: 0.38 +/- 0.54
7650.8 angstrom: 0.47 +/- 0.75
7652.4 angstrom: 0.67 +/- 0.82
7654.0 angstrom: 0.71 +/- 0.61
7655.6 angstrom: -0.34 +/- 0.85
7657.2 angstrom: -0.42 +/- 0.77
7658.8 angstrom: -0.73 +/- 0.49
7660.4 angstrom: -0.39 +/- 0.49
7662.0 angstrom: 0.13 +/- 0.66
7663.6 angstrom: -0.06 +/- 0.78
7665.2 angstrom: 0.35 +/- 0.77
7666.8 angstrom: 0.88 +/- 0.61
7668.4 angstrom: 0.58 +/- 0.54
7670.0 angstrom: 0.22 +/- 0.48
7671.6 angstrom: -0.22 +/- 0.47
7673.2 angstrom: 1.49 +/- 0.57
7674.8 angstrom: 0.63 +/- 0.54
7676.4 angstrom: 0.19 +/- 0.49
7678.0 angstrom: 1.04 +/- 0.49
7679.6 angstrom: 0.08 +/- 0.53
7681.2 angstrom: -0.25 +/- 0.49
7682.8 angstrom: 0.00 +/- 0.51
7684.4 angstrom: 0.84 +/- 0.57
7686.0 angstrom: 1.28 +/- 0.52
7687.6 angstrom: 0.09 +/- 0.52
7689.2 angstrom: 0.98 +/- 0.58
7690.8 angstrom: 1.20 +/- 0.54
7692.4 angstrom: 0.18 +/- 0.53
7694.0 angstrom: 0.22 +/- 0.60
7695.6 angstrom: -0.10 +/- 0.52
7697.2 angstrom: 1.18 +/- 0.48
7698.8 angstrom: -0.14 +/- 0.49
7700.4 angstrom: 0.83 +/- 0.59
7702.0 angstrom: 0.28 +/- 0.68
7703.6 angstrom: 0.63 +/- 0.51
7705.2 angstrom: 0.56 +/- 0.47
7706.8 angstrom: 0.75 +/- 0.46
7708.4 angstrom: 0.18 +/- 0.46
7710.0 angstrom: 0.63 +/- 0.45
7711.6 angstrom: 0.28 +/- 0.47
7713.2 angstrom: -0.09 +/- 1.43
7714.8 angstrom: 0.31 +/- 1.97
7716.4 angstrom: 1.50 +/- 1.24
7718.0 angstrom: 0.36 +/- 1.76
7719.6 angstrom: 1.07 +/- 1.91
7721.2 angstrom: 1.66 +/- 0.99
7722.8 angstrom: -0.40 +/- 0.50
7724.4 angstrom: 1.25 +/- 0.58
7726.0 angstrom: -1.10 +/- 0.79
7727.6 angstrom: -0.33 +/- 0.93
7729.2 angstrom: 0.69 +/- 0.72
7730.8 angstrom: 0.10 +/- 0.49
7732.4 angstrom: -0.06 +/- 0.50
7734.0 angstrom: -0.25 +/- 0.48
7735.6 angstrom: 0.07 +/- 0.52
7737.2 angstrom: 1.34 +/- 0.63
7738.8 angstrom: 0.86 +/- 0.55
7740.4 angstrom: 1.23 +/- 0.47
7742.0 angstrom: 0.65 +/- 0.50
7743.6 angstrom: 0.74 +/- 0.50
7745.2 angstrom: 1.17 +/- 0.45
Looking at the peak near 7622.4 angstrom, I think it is [O II]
